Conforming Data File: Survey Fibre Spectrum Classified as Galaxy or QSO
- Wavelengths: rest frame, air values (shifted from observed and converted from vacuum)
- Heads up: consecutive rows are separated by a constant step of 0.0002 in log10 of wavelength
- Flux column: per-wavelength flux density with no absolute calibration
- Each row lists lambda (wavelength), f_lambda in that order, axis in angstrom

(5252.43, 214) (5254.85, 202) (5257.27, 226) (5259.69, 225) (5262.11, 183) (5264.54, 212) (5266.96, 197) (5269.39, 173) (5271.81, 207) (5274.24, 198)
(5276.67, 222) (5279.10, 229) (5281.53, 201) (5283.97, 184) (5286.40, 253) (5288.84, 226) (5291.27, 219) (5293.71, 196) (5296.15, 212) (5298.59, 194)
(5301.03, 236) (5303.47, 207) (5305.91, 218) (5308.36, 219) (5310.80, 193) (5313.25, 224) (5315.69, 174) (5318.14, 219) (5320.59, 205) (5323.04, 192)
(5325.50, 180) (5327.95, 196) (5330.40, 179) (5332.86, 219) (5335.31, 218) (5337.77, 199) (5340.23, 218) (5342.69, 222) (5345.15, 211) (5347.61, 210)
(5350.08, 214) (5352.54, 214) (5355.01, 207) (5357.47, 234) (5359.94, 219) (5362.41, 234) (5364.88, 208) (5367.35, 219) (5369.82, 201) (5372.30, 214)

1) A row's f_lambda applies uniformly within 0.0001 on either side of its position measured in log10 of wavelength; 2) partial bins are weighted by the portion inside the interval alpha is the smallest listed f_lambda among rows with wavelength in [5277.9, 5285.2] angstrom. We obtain 184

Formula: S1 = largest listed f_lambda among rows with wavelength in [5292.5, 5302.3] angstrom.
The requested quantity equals 236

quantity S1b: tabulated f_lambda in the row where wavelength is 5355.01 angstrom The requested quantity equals 207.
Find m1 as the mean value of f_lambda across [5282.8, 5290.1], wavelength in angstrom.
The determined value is 221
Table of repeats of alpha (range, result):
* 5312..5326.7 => 174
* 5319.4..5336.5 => 179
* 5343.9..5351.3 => 210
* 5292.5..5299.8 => 194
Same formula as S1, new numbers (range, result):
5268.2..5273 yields 207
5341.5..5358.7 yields 234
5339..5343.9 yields 222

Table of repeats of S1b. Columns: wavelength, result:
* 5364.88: 208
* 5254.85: 202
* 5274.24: 198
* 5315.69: 174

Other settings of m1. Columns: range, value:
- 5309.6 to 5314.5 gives 208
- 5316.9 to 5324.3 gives 205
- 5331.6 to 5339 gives 212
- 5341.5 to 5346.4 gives 217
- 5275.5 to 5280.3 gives 226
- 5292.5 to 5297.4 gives 204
